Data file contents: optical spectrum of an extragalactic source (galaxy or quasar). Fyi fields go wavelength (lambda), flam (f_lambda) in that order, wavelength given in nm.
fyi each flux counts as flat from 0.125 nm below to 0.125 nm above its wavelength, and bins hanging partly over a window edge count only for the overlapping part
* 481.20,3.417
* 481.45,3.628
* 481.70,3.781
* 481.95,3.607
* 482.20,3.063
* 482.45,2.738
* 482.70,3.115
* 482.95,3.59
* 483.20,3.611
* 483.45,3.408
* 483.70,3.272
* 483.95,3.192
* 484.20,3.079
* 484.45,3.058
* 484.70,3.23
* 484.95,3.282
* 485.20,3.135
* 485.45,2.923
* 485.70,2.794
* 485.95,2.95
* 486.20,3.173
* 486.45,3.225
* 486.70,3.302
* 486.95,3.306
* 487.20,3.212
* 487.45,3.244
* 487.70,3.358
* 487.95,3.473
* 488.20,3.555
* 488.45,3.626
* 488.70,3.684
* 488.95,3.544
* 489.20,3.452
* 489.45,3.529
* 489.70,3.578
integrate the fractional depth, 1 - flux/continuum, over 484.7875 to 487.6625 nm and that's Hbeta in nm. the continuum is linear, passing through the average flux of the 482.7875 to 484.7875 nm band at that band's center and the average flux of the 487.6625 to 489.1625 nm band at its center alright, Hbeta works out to 0.24 nm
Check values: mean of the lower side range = 3.3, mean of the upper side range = 3.55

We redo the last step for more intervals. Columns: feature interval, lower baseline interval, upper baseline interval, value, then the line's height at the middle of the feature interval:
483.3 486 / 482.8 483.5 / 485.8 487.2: 0.200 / 3.38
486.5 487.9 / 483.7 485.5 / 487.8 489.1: 0.058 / 3.43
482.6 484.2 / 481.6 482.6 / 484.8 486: -0.084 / 3.18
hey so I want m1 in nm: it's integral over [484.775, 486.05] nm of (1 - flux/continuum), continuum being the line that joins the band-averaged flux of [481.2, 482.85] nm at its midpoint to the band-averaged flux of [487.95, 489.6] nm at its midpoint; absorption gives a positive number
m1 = 0.155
